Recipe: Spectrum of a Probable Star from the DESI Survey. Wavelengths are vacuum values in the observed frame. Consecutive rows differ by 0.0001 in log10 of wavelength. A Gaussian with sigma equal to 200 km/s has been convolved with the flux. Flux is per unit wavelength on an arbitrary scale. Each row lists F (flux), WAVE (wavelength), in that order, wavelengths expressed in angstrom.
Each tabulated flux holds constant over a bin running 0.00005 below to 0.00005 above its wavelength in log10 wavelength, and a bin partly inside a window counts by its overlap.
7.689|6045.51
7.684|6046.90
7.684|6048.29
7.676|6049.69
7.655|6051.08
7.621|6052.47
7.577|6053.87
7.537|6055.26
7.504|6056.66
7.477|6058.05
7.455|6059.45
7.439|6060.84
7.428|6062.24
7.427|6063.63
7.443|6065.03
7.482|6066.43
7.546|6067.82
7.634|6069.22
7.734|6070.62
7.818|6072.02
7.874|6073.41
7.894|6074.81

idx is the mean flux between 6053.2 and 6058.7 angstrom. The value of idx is 7.53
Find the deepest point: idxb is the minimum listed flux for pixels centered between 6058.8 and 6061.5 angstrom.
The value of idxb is 7.439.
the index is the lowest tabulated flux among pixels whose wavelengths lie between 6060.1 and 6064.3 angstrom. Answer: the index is 7.427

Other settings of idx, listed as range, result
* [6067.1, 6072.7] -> 7.68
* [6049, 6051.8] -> 7.68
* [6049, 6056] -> 7.61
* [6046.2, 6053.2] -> 7.66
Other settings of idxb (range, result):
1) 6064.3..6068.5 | 7.443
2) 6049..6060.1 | 7.455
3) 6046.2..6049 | 7.684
